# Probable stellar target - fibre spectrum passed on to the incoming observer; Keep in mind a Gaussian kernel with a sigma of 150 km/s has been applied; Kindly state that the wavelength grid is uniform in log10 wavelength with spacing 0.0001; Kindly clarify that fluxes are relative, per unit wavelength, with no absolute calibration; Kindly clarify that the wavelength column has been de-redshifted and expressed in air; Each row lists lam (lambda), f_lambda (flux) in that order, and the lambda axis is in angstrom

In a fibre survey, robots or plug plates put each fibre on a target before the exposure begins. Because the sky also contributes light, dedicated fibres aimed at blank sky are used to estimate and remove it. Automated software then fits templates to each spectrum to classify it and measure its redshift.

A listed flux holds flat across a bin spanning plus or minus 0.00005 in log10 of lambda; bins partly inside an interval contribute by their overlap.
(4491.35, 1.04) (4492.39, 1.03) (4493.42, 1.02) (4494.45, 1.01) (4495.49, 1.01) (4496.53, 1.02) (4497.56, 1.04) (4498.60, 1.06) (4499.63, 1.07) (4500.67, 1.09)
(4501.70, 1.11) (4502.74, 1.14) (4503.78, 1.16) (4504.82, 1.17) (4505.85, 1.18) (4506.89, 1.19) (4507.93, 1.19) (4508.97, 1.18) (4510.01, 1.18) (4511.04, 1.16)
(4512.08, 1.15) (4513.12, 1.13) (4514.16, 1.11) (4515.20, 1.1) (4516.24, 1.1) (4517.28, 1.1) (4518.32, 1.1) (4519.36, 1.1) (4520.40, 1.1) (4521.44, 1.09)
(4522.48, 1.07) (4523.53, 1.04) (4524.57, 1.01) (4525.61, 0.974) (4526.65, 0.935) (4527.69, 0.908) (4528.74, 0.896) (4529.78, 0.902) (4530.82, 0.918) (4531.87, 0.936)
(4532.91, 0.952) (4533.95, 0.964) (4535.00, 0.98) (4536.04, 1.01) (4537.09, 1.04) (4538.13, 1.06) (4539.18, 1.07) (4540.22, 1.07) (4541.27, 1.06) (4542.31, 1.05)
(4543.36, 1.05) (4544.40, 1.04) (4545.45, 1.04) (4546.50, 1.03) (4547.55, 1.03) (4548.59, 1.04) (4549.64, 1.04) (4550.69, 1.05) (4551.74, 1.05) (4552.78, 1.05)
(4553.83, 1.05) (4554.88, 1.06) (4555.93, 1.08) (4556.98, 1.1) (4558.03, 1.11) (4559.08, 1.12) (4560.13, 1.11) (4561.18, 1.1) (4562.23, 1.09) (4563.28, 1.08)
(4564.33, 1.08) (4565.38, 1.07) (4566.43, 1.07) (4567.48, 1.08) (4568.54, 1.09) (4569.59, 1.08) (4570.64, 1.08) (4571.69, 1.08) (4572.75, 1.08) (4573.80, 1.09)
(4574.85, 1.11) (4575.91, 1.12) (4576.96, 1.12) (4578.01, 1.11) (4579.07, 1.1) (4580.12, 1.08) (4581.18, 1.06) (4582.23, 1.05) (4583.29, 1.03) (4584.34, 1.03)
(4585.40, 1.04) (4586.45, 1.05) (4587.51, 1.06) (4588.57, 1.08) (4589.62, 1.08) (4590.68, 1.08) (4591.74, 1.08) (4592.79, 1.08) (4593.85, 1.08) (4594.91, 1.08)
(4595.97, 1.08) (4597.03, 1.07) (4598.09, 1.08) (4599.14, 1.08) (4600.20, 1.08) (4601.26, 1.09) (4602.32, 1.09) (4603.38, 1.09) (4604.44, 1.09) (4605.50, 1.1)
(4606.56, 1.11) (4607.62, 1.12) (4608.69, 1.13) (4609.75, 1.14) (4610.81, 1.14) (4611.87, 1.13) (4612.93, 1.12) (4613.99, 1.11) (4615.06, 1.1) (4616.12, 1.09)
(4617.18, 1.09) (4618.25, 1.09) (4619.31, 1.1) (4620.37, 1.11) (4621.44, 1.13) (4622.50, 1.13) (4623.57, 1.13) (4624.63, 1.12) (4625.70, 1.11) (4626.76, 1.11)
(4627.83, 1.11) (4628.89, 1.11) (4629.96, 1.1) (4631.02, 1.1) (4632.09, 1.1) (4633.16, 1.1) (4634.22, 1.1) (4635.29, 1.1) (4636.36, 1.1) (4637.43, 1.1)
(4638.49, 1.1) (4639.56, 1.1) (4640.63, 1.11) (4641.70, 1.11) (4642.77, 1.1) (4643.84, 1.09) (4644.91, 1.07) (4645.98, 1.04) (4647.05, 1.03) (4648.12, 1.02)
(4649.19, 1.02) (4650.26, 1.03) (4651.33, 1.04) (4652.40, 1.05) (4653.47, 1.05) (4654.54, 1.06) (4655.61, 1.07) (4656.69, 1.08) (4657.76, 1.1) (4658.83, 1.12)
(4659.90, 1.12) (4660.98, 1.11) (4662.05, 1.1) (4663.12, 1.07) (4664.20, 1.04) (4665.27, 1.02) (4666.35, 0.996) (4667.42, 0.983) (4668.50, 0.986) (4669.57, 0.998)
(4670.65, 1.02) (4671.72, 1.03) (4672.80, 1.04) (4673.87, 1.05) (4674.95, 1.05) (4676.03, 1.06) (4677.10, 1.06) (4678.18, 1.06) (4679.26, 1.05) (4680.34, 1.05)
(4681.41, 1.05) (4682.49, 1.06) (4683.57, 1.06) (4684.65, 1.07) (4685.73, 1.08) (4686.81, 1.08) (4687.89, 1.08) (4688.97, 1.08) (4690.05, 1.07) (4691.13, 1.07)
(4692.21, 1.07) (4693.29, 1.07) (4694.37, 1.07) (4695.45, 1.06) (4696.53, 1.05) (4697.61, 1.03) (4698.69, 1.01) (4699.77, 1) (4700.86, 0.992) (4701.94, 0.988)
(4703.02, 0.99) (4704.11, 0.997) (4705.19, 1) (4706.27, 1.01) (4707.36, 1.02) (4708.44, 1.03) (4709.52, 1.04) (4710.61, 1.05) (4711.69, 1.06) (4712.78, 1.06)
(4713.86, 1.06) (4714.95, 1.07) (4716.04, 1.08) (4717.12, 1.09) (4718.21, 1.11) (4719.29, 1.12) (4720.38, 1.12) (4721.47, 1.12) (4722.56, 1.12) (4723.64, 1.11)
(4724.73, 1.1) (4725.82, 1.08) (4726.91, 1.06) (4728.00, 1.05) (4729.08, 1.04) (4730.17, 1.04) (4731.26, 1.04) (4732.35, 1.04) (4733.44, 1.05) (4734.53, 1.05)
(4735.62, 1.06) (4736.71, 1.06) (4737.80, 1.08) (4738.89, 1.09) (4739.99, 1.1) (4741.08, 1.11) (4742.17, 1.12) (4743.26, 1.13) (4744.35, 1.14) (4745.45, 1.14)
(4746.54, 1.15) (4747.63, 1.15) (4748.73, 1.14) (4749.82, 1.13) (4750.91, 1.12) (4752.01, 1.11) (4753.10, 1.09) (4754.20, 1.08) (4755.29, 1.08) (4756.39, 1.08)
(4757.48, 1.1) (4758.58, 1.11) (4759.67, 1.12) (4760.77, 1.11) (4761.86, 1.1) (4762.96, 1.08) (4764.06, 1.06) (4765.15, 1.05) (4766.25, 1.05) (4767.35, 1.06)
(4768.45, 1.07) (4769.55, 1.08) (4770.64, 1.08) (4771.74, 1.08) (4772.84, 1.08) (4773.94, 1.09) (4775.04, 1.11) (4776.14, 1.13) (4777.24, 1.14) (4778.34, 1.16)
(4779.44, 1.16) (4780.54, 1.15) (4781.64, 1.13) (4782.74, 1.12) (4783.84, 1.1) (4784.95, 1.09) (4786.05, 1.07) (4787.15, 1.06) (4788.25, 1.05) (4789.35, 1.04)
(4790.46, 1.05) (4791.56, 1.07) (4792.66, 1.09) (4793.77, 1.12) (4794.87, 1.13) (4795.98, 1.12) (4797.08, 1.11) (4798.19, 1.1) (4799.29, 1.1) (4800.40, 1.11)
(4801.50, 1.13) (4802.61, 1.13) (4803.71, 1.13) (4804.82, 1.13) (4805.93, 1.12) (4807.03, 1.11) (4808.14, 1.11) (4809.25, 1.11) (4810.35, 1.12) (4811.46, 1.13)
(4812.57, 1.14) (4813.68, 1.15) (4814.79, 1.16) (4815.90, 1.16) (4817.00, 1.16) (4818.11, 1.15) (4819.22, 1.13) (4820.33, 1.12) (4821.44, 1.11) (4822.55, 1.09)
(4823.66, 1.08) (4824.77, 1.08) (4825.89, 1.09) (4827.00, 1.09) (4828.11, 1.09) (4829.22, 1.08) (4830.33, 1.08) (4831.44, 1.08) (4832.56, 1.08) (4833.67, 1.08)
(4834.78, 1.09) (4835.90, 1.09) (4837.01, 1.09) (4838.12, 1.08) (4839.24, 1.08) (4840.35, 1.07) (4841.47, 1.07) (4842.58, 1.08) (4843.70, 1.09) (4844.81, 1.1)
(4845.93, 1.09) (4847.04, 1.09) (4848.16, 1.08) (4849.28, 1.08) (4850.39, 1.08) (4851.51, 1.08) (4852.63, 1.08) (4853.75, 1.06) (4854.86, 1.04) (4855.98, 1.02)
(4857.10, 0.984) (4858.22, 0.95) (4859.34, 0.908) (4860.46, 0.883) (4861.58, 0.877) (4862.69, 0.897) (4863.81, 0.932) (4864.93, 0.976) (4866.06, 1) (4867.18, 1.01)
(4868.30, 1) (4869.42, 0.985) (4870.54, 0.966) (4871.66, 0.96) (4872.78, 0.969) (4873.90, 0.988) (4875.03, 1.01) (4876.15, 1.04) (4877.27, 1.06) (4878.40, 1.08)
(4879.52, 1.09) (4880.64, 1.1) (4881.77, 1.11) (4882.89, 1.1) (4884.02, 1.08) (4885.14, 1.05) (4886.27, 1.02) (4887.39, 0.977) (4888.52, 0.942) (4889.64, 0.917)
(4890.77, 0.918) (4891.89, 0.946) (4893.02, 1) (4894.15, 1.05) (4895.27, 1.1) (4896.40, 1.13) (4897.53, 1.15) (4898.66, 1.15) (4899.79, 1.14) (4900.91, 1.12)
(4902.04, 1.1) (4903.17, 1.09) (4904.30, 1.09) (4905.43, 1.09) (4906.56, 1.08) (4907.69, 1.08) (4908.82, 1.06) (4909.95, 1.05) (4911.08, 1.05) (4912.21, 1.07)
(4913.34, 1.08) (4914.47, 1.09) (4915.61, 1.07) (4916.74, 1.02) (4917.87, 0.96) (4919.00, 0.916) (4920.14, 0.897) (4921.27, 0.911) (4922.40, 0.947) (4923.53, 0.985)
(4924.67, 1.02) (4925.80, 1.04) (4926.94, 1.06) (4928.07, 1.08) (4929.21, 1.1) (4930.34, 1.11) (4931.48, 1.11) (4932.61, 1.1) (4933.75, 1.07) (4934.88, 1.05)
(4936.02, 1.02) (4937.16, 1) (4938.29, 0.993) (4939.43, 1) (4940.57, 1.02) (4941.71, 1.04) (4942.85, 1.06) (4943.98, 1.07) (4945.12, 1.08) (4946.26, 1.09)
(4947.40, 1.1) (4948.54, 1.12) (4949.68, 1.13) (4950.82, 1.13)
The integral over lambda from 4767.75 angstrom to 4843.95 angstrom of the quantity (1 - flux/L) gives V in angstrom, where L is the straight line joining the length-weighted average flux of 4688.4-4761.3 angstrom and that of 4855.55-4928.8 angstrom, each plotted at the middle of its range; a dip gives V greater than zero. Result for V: -3.97 angstrom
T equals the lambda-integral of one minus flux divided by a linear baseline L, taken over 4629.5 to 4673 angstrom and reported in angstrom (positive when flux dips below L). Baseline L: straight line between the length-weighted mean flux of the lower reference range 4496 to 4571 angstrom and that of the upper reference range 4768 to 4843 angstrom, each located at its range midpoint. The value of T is 0.7 angstrom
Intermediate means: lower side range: 1.07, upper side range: 1.1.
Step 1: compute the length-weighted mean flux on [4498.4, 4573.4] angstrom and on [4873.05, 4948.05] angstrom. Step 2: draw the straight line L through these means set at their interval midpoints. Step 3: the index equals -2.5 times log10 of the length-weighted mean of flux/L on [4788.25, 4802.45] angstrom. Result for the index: -0.04 mag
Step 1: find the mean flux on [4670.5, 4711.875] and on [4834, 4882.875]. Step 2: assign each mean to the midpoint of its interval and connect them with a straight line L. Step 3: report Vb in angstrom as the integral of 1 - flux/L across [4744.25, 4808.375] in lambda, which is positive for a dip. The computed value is -4.0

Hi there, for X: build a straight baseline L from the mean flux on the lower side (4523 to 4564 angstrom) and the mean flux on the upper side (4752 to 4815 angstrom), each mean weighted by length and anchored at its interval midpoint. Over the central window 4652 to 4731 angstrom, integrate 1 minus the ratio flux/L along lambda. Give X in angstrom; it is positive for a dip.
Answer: 1.31 angstrom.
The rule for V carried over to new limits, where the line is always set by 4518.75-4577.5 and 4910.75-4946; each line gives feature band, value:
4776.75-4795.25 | -1.12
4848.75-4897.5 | 1.10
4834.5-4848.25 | -0.64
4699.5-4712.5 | 0.31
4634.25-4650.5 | -0.51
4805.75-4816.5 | -0.98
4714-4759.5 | -2.36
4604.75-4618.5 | -0.90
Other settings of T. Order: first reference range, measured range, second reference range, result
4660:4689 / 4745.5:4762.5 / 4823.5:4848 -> -0.7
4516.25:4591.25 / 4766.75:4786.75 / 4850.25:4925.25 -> -1.4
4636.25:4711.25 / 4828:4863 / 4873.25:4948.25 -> 0.0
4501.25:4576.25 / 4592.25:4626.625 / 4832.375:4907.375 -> -1.3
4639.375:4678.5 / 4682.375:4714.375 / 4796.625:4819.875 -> 0.9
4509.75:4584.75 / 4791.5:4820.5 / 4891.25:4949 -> -1.9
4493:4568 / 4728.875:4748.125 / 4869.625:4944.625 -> -0.7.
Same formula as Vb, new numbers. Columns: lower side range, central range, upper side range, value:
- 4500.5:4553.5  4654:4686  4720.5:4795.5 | 0.8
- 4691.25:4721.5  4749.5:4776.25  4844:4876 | -1.5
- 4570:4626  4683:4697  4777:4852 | 0.3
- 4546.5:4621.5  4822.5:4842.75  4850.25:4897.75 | -1.2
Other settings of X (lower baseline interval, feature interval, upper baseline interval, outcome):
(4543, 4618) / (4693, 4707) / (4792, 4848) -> 0.9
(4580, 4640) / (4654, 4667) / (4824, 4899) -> 0.1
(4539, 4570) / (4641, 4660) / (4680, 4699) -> 0.0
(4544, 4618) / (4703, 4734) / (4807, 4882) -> 0.2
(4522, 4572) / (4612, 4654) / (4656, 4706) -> -1.9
